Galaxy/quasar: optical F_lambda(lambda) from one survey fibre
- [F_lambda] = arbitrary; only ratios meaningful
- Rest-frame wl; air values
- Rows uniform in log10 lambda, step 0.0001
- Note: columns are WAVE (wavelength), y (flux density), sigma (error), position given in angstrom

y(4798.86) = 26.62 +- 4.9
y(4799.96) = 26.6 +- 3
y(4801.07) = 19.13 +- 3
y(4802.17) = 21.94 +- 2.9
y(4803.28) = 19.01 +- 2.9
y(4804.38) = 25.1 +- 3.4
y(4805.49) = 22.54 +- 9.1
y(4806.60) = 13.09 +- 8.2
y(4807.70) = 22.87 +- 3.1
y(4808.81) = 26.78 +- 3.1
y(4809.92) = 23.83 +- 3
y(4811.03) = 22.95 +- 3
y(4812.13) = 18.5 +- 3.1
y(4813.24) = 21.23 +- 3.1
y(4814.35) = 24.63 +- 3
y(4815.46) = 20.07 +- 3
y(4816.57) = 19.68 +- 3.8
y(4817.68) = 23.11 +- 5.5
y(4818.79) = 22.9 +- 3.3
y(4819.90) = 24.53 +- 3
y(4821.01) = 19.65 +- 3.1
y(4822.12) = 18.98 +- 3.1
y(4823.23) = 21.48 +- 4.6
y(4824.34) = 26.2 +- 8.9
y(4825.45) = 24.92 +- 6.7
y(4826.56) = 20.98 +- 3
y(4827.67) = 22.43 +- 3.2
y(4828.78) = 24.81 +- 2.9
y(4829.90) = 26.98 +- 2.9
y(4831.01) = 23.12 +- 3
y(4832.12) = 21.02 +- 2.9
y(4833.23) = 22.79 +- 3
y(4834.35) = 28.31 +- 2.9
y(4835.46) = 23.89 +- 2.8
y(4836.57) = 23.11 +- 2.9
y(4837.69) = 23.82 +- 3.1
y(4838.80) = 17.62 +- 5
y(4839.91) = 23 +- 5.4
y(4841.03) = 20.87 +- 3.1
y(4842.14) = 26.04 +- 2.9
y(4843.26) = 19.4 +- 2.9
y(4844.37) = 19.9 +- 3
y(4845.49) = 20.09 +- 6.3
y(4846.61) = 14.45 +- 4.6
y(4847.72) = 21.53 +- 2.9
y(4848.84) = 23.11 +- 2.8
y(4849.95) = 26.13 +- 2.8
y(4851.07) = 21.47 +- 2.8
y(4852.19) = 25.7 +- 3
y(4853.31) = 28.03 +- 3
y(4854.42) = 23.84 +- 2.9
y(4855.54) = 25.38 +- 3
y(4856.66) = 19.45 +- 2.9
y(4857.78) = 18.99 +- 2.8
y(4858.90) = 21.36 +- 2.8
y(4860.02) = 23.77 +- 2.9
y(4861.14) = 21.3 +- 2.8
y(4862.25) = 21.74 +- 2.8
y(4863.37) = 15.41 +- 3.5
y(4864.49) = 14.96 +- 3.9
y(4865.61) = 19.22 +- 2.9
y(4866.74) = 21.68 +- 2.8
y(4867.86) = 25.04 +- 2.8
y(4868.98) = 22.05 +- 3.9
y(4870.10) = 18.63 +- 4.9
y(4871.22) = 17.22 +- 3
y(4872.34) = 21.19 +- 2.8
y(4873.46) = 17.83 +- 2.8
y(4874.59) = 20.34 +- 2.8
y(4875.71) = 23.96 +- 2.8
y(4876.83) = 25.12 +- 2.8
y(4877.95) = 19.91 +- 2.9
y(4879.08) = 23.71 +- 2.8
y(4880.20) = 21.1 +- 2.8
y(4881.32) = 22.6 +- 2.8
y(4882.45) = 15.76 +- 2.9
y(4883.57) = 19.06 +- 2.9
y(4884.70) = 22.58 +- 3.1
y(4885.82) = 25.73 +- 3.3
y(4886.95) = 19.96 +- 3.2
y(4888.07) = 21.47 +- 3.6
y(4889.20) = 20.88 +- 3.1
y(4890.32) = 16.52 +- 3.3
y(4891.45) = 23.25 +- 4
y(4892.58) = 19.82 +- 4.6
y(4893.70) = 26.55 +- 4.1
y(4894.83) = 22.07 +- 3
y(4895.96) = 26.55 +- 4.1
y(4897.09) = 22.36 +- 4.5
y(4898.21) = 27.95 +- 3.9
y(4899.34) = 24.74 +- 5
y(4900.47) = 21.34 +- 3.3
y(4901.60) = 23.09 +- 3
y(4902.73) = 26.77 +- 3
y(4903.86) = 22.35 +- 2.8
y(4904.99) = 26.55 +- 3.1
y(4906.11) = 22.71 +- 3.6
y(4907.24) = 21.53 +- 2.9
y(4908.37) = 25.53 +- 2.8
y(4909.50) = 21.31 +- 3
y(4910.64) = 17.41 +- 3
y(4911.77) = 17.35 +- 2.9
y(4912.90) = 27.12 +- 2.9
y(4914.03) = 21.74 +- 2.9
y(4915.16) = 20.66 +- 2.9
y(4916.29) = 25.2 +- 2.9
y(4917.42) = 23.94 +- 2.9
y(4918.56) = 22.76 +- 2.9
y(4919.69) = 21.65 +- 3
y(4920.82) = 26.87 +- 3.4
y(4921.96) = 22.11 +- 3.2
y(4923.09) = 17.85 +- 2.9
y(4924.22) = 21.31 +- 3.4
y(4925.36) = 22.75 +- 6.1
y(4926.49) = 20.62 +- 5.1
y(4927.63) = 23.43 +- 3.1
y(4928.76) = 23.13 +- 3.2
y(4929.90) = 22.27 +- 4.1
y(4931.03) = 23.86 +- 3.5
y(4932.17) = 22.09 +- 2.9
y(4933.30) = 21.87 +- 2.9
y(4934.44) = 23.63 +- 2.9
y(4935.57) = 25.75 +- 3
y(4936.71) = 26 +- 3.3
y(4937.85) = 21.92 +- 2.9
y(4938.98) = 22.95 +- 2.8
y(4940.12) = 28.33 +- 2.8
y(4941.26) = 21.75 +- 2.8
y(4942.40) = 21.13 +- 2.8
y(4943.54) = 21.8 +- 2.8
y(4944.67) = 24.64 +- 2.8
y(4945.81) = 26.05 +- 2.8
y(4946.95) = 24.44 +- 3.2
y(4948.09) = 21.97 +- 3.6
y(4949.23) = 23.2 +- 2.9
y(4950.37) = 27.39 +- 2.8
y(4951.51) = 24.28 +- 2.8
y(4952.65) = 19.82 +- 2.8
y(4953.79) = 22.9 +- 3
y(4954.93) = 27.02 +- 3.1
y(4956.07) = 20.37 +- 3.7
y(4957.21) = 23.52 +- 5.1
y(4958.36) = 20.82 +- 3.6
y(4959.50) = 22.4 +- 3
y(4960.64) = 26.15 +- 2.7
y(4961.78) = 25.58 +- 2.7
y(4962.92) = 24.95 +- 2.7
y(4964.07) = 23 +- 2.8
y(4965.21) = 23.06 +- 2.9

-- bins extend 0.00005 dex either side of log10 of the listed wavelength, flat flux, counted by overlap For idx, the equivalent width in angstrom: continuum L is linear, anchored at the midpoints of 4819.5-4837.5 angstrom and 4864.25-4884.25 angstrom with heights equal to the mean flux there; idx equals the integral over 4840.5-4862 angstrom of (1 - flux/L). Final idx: -0.2 angstrom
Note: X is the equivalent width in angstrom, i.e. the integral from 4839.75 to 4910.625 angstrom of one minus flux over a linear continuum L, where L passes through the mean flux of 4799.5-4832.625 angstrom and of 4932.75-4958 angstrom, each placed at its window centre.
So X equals 3.1 angstrom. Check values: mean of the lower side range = 22.3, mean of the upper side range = 23.6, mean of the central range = 21.9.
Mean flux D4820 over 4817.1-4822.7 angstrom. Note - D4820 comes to 21.8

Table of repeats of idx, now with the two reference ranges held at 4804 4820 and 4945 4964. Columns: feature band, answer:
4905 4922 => 0.4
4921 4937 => 0.5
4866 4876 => 0.9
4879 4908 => 0.6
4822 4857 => -0.8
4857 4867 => 1.3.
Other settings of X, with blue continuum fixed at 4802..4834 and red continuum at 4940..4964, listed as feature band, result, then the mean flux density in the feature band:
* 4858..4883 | 2.43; 20.6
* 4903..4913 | 0.37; 22.3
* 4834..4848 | 0.59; 21.6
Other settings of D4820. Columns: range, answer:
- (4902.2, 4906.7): 24.6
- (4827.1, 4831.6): 24.3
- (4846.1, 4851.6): 21.4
